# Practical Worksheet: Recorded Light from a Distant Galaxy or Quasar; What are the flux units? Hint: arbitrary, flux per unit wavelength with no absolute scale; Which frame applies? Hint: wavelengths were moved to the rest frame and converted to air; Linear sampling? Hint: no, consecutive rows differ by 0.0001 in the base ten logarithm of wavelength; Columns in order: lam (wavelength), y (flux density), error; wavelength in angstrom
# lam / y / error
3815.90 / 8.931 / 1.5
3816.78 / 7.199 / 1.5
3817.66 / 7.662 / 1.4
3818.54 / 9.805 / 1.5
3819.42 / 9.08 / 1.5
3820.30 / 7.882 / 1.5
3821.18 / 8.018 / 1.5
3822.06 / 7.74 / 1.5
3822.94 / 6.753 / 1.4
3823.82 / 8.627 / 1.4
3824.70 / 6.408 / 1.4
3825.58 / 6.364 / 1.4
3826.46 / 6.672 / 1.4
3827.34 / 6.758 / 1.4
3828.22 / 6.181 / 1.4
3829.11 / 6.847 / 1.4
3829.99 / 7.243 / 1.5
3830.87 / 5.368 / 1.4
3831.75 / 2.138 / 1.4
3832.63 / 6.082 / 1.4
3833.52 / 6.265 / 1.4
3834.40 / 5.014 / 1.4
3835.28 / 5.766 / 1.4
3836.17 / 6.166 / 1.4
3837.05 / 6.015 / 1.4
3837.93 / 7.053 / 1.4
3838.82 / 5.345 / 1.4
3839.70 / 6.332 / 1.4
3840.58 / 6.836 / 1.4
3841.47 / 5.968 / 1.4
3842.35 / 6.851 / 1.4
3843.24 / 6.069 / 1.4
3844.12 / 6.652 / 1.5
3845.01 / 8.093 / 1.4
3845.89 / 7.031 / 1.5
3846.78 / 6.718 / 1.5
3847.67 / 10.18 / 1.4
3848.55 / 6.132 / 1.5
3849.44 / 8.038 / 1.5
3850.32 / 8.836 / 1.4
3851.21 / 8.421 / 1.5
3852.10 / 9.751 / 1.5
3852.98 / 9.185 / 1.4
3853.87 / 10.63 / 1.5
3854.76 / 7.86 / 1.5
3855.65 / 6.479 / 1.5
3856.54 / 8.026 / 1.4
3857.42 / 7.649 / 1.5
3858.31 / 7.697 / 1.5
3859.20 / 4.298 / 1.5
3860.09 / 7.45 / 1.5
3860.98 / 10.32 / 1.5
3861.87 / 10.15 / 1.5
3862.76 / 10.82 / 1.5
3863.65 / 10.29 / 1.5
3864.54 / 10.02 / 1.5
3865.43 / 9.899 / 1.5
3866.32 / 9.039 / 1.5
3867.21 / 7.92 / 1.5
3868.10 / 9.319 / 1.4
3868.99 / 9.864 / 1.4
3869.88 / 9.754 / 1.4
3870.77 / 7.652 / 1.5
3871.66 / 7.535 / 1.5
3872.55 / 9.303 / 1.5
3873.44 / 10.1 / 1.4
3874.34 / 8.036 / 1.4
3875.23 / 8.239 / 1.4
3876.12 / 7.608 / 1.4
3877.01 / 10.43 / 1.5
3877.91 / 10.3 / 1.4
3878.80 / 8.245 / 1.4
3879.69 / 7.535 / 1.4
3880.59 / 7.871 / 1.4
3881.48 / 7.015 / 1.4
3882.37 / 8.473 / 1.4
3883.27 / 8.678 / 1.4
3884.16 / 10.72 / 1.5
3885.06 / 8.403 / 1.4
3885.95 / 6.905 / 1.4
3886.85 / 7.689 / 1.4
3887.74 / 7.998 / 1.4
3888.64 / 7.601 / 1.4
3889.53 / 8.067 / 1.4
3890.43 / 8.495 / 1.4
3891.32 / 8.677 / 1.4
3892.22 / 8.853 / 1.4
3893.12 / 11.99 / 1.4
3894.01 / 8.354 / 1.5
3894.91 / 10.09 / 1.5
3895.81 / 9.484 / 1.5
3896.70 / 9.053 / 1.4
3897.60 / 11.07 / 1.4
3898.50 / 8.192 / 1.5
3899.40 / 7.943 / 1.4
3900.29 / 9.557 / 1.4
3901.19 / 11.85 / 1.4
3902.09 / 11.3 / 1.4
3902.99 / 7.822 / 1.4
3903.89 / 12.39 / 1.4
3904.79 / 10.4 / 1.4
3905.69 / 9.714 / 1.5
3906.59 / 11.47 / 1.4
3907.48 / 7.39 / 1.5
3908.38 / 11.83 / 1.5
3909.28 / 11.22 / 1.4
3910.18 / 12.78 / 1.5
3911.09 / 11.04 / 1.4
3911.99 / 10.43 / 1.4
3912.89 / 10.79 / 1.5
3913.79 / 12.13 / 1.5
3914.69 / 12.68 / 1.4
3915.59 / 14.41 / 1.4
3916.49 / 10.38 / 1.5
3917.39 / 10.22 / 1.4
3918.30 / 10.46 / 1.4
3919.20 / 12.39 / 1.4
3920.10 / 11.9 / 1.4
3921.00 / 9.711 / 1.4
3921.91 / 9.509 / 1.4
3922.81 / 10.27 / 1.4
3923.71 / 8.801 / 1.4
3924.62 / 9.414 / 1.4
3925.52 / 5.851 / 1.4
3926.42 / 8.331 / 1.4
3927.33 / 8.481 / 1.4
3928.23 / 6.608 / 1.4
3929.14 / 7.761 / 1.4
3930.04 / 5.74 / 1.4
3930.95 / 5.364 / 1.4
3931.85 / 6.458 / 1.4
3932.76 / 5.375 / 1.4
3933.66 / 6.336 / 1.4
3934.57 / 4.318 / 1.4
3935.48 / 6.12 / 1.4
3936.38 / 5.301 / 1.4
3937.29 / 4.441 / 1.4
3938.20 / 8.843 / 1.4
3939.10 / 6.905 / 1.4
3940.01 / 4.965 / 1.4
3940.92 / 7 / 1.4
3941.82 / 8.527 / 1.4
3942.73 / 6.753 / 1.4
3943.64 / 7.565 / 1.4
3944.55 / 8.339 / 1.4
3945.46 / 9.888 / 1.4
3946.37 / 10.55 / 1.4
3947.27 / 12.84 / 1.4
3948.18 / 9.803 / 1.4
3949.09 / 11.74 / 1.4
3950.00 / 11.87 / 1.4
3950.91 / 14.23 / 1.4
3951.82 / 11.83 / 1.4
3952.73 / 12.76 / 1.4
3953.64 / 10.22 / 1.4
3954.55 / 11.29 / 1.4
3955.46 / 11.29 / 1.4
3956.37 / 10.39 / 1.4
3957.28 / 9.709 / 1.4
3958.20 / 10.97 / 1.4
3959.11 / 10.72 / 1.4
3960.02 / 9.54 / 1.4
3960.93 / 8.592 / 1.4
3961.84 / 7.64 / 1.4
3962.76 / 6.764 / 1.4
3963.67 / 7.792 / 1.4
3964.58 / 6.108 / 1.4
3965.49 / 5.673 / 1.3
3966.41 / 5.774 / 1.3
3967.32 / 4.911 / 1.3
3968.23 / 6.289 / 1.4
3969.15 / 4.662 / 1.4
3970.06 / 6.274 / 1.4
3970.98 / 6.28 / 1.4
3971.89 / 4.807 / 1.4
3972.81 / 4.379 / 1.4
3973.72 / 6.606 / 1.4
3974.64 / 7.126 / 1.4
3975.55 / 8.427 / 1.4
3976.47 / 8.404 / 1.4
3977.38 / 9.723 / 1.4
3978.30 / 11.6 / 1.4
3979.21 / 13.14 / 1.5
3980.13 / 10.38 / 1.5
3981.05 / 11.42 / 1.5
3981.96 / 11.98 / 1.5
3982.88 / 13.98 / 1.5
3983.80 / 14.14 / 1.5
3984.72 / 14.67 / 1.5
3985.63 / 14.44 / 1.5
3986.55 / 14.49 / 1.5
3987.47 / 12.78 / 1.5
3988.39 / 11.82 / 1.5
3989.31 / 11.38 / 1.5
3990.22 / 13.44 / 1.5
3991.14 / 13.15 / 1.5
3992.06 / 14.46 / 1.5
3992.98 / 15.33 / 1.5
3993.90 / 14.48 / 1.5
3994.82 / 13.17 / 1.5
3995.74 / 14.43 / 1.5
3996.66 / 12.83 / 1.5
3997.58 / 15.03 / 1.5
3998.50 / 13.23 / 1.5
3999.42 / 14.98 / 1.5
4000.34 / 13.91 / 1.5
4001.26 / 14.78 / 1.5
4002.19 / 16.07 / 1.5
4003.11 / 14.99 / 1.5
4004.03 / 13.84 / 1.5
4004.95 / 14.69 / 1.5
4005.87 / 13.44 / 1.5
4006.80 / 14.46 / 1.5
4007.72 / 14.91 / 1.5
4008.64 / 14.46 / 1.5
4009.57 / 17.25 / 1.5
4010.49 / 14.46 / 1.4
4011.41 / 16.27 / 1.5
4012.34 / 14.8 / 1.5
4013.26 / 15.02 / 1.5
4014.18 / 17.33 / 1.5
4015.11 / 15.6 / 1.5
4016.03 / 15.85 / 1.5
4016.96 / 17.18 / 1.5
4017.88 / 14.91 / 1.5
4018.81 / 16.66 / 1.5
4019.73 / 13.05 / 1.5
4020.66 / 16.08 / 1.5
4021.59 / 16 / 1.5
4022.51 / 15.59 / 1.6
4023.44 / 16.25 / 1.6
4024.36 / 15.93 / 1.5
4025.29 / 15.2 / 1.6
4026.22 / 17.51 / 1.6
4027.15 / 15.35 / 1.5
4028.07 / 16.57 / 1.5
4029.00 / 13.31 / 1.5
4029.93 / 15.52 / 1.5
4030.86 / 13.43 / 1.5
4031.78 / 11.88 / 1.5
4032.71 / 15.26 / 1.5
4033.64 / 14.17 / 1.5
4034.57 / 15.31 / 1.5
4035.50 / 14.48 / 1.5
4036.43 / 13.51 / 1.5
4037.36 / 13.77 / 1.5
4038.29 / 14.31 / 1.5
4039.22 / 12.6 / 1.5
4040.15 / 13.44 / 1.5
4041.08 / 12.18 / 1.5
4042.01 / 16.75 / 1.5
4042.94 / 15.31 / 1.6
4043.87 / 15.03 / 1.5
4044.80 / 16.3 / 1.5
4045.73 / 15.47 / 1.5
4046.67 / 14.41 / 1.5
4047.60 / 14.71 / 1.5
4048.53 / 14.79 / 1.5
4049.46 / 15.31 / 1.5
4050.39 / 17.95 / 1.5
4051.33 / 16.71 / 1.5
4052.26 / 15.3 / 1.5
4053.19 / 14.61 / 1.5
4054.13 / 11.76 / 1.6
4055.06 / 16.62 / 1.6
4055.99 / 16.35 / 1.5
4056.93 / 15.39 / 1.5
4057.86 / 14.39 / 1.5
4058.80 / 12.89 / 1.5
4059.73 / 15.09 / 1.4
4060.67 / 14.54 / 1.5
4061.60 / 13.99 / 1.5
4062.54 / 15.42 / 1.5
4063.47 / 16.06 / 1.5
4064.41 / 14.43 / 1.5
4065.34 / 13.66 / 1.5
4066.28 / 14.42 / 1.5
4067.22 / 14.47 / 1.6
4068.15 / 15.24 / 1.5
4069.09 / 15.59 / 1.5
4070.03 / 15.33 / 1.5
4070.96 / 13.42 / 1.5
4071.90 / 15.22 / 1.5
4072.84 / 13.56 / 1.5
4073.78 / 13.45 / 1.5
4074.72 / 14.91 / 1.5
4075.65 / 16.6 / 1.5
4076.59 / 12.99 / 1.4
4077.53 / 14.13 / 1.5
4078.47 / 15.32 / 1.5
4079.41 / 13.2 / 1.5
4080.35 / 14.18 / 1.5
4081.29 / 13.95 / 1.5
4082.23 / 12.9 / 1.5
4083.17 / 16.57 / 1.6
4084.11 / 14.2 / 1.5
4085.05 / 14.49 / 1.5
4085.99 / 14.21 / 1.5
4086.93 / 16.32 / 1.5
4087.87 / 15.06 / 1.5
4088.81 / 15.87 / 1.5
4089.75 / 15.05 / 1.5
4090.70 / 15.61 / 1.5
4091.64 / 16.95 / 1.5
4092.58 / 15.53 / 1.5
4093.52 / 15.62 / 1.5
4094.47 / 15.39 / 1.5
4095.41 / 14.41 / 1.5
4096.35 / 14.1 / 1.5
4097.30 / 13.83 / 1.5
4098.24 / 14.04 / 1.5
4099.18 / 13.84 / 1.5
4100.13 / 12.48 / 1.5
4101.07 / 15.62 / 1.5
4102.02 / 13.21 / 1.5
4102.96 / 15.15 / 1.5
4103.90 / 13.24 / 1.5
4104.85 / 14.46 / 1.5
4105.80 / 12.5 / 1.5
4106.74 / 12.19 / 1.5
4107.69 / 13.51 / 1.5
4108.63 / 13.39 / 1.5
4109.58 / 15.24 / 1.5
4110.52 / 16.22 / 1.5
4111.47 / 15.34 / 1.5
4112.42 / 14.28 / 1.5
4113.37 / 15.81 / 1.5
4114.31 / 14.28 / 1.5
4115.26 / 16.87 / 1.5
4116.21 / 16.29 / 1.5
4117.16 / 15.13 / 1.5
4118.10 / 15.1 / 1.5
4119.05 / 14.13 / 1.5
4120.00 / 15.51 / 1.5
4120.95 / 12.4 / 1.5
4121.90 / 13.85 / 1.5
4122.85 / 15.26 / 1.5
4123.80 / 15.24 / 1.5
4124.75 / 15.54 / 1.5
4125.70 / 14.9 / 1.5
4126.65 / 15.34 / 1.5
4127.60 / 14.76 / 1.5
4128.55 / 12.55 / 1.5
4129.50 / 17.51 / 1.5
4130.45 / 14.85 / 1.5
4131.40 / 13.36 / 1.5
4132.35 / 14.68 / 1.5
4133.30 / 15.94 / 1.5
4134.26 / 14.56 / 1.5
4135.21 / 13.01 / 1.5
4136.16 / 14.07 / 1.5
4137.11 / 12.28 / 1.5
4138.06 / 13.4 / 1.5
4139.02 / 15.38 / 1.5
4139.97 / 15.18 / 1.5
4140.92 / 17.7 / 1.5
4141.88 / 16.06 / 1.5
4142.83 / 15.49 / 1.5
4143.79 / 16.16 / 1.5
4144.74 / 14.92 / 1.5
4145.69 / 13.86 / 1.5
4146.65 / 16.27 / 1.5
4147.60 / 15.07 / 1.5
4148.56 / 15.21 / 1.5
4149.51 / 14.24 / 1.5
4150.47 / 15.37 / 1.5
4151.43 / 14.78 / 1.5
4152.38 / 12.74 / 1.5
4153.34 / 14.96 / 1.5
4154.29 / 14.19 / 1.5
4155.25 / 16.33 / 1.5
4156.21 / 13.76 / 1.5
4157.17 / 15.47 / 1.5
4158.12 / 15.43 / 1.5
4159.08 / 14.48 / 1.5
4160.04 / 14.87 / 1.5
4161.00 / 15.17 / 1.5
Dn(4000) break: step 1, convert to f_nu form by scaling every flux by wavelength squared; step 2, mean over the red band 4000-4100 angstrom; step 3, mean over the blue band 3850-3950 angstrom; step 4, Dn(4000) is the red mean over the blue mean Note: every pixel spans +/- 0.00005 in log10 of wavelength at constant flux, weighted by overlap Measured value 1.79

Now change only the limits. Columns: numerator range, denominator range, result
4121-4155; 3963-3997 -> 1.56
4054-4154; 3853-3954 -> 1.79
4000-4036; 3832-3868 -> 2.15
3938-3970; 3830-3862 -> 1.32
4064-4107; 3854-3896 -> 1.86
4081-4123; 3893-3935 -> 1.69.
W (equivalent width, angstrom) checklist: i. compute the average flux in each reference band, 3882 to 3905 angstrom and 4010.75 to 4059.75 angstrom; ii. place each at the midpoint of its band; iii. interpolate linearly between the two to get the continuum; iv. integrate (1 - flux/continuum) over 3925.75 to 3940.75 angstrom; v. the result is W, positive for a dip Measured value 6.2 angstrom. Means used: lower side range 9.22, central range 6.34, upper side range 15.1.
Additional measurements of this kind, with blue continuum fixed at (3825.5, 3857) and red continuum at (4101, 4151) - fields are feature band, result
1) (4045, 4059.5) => -2.75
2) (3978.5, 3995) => -3.48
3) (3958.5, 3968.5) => 2.87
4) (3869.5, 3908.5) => -3.86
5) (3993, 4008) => -4.04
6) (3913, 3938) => 1.86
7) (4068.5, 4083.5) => -1.20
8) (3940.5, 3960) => -0.87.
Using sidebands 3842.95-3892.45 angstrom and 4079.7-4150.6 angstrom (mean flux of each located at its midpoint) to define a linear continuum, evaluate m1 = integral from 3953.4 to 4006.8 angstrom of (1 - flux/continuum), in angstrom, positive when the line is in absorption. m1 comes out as 2.0 angstrom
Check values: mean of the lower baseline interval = 8.45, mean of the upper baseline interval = 14.7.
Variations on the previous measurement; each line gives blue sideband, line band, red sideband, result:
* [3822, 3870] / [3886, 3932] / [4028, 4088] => -0.1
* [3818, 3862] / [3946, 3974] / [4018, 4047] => 7.3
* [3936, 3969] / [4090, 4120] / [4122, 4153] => -1.9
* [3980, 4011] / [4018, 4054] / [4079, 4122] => -1.9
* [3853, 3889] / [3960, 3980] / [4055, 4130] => 7.1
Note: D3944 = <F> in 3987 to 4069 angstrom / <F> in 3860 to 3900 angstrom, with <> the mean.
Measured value 1.65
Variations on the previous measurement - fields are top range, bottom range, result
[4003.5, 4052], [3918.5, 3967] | 1.76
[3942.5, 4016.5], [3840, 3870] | 1.39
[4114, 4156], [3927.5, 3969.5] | 1.81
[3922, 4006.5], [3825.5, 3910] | 1.20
